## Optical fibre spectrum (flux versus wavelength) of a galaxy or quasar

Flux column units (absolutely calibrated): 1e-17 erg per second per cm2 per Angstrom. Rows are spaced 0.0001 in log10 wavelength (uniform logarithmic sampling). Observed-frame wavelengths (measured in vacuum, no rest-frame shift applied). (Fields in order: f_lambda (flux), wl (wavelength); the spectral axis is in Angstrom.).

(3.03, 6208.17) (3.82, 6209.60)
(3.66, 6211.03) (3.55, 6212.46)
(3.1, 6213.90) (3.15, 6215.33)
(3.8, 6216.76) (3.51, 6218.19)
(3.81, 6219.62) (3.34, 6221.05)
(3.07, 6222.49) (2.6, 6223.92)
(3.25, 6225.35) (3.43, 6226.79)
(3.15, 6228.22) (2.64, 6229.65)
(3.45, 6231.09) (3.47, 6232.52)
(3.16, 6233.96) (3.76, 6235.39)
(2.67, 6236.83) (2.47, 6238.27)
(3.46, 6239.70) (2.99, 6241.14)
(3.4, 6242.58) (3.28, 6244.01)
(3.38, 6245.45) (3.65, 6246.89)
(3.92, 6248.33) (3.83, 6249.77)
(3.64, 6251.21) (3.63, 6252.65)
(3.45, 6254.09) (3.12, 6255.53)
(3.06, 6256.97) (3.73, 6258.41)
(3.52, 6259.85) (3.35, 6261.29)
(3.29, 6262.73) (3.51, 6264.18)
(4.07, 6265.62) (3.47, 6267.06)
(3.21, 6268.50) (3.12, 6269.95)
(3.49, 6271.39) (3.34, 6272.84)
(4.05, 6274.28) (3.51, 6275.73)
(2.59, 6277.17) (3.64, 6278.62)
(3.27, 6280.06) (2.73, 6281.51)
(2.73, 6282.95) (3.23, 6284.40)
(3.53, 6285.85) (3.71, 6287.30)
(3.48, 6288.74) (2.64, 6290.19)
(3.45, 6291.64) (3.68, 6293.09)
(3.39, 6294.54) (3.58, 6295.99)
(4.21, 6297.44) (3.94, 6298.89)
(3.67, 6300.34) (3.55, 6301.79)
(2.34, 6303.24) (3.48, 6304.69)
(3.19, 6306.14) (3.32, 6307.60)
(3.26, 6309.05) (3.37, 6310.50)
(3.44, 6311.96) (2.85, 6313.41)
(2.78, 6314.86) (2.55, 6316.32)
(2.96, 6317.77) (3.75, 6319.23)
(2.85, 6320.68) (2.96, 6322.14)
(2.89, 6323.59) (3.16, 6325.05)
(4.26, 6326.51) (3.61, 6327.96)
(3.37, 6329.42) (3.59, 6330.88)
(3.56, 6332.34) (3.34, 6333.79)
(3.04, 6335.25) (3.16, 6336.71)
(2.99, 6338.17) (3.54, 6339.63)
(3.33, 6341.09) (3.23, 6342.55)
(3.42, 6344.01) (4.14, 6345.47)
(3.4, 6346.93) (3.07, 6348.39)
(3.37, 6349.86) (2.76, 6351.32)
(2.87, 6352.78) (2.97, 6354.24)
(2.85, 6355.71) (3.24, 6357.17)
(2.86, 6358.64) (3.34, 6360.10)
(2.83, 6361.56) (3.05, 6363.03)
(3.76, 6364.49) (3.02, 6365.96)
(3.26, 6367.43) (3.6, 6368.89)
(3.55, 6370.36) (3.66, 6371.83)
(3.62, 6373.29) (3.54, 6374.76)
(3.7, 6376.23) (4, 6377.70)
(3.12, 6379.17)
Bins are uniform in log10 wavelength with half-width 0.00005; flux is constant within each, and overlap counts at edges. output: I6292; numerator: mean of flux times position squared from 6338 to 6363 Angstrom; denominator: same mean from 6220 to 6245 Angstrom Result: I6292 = 1.0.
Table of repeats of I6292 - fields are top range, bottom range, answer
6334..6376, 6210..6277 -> 1.00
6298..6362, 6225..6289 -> 0.99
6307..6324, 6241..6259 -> 0.90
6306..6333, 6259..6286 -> 0.98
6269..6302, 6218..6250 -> 1.06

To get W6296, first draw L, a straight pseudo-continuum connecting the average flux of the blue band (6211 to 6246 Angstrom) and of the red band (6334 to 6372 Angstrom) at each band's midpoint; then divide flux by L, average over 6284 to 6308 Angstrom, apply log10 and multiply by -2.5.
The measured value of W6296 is -0.063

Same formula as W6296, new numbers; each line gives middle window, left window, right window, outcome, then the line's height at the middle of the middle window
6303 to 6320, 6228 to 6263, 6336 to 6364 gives 0.04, 3.24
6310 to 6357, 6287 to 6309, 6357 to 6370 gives 0.03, 3.32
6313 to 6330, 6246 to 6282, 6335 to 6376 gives 0.06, 3.34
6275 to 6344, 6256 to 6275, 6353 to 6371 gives 0.02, 3.34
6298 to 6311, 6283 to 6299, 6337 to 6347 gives 0.03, 3.47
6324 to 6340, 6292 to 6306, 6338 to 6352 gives 0.00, 3.39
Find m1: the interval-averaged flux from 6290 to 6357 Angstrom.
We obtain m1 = 3.29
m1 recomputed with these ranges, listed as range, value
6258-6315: 3.37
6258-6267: 3.57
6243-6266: 3.52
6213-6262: 3.33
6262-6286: 3.33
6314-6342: 3.25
